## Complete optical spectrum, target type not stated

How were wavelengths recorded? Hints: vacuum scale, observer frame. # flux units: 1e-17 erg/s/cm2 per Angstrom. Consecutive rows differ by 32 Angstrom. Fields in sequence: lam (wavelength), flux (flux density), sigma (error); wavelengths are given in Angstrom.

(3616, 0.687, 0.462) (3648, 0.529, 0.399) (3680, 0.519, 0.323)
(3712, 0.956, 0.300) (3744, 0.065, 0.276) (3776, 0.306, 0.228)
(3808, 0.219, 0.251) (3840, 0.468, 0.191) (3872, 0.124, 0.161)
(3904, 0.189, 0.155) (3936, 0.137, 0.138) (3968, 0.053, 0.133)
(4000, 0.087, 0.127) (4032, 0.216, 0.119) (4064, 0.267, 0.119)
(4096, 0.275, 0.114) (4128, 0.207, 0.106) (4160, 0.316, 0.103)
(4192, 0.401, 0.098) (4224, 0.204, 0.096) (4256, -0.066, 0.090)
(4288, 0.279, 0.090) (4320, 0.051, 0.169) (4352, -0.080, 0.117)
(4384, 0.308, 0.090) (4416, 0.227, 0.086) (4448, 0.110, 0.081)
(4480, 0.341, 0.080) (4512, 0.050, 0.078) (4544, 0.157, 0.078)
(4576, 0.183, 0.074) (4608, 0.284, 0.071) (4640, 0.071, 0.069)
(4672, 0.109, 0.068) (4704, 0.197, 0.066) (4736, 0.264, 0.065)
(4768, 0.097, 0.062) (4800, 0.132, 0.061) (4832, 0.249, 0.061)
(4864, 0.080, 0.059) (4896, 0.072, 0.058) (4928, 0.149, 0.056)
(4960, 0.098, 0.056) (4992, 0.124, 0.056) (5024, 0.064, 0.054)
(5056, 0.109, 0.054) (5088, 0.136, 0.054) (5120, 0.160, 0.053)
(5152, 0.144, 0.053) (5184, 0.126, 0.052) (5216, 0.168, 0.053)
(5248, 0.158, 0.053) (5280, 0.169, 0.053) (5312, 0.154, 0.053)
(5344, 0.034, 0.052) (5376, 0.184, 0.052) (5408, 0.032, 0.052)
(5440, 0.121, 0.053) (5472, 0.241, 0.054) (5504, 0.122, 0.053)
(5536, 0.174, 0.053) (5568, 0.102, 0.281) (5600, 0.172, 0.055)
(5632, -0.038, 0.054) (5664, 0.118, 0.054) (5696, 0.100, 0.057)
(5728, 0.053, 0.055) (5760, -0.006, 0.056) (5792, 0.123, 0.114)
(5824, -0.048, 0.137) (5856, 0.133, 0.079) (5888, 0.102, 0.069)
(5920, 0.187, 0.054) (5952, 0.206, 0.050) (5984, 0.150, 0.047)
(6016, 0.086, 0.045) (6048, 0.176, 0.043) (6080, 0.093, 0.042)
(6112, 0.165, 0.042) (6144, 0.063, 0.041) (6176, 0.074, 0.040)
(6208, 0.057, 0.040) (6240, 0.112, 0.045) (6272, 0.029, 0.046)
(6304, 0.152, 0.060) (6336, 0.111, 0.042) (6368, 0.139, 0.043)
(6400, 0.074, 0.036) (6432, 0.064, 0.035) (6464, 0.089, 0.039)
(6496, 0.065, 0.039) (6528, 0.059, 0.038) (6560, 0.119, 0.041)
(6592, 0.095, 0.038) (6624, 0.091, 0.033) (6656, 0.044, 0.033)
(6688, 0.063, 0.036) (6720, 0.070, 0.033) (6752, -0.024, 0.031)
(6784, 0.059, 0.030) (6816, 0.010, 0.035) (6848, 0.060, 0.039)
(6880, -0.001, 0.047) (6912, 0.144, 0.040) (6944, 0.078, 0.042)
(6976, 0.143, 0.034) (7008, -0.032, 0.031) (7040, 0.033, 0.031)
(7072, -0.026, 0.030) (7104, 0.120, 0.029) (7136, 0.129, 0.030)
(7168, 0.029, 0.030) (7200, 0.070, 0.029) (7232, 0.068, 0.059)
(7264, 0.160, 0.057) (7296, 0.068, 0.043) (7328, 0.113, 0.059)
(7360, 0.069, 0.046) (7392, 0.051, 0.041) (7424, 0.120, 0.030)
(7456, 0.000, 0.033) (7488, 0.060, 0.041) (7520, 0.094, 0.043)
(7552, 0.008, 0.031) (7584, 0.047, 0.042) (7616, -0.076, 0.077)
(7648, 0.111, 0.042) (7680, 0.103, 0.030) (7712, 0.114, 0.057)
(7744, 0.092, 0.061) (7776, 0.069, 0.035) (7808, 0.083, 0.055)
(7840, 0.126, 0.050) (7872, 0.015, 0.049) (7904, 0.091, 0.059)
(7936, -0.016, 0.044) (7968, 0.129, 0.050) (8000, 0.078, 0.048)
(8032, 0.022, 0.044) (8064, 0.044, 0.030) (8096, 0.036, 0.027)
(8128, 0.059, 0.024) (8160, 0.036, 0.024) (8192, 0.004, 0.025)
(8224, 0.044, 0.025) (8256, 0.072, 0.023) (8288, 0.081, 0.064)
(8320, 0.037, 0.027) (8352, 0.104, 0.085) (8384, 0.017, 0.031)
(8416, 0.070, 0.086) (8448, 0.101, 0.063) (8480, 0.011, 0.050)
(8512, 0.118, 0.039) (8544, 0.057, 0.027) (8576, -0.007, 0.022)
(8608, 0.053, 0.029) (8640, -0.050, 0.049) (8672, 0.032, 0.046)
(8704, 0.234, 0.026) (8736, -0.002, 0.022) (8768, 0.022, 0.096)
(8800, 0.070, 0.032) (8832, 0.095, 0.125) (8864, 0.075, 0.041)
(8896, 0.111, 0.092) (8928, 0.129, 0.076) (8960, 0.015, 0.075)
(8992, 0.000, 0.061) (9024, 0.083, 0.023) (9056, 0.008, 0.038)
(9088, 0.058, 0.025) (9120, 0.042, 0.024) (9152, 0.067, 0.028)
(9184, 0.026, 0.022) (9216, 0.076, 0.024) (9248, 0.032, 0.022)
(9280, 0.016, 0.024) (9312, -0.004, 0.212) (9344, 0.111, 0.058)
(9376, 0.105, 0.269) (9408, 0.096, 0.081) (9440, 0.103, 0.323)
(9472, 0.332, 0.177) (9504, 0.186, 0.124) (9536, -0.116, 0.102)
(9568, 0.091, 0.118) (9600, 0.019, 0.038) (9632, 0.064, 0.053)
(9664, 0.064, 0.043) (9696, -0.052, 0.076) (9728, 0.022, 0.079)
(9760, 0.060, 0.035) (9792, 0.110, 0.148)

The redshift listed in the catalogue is 1.335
